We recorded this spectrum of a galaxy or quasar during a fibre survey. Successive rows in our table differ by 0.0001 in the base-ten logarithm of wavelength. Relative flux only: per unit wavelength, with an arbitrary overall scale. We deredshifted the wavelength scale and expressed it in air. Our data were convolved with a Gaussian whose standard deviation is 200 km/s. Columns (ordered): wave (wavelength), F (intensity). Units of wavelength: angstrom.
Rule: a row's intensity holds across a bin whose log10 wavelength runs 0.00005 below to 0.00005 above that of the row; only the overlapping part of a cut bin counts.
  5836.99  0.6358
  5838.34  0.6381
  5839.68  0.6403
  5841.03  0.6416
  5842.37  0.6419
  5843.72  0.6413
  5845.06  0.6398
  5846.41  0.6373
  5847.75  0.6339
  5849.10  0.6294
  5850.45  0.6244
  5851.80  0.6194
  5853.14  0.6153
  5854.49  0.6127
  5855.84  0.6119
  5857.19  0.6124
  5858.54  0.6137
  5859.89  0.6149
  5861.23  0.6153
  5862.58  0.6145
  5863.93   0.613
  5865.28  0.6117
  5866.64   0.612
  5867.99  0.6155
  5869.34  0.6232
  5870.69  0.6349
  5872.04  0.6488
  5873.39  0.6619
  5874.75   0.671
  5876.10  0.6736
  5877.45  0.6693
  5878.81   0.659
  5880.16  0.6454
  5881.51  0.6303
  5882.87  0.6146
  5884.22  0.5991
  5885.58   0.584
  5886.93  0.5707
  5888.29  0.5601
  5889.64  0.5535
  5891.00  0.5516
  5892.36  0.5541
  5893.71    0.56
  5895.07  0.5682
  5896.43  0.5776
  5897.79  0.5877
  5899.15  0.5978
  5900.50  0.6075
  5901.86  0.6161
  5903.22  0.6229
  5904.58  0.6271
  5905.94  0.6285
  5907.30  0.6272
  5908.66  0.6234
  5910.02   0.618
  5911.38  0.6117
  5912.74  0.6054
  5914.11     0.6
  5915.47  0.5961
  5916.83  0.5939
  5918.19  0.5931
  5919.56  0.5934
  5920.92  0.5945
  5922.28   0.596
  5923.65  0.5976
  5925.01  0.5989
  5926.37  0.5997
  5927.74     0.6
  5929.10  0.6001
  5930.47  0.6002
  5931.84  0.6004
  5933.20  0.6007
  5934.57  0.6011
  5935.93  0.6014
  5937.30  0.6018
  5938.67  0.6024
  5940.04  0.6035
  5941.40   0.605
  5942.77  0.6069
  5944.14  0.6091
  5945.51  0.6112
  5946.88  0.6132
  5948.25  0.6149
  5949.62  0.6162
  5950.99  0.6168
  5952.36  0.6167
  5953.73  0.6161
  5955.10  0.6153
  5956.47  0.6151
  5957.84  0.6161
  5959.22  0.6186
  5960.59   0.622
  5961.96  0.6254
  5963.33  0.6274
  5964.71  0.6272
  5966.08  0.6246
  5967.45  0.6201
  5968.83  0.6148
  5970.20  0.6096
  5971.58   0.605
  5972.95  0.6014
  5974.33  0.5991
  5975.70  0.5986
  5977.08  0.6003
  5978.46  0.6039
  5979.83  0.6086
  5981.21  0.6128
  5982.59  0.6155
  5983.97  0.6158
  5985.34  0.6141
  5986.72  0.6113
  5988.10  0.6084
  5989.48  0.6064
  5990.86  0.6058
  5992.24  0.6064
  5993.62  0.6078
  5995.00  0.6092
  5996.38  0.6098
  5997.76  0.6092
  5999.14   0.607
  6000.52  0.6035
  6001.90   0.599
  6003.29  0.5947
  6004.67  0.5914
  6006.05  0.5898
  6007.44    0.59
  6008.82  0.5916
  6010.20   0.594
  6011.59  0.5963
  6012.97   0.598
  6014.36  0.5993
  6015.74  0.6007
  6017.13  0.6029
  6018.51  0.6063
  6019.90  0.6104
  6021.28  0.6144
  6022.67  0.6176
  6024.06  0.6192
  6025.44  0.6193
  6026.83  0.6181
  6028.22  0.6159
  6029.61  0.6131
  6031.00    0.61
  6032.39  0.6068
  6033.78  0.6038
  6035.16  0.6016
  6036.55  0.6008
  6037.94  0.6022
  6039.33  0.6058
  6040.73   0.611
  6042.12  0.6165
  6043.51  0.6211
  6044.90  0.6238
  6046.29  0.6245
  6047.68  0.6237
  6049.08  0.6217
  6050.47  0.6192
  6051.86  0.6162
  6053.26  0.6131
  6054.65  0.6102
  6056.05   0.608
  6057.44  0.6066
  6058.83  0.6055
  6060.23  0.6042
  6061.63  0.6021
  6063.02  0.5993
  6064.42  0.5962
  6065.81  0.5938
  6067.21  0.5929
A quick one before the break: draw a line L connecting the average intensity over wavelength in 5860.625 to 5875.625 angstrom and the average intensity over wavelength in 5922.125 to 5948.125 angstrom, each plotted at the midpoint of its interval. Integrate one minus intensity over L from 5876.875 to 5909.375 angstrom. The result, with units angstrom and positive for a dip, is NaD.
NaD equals 1.0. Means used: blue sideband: 0.63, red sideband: 0.603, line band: 0.601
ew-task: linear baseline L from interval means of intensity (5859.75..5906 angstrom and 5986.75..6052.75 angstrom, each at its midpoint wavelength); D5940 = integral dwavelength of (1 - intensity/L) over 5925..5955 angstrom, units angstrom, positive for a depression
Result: 0.2 angstrom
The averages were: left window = 0.611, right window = 0.608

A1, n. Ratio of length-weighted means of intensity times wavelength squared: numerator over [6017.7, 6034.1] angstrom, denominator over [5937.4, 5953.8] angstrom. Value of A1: 1.0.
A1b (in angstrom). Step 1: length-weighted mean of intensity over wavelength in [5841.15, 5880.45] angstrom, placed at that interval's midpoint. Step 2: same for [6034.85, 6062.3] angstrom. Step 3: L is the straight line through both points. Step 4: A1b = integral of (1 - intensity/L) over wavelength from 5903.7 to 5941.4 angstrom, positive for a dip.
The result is 1.3 angstrom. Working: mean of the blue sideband 0.632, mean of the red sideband 0.612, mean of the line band 0.604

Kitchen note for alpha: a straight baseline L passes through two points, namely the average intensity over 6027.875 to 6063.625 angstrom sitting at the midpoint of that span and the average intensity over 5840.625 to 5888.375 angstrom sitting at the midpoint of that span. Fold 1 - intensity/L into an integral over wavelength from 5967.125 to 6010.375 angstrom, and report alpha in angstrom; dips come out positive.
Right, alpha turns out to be 0.8 angstrom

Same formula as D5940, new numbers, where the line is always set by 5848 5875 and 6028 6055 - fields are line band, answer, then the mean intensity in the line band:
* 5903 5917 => 0.1 angstrom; 0.614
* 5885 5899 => 1.2 angstrom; 0.568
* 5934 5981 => 0.5 angstrom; 0.612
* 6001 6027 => 0.5 angstrom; 0.602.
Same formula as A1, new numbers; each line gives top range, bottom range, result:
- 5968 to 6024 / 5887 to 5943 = 1.04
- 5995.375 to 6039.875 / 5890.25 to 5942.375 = 1.04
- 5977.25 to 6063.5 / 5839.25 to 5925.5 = 1.04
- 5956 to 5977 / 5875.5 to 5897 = 1.06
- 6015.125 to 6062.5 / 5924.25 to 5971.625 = 1.03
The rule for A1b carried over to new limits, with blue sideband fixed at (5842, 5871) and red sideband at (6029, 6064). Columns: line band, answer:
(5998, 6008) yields 0.3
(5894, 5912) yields 0.3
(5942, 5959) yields 0.1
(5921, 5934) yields 0.4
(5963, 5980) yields 0.1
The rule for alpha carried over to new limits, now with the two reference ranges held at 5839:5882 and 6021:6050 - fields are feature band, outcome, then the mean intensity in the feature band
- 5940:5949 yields 0.2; 0.61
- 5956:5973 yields 0.1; 0.618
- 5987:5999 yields 0.2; 0.608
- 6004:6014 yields 0.4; 0.593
